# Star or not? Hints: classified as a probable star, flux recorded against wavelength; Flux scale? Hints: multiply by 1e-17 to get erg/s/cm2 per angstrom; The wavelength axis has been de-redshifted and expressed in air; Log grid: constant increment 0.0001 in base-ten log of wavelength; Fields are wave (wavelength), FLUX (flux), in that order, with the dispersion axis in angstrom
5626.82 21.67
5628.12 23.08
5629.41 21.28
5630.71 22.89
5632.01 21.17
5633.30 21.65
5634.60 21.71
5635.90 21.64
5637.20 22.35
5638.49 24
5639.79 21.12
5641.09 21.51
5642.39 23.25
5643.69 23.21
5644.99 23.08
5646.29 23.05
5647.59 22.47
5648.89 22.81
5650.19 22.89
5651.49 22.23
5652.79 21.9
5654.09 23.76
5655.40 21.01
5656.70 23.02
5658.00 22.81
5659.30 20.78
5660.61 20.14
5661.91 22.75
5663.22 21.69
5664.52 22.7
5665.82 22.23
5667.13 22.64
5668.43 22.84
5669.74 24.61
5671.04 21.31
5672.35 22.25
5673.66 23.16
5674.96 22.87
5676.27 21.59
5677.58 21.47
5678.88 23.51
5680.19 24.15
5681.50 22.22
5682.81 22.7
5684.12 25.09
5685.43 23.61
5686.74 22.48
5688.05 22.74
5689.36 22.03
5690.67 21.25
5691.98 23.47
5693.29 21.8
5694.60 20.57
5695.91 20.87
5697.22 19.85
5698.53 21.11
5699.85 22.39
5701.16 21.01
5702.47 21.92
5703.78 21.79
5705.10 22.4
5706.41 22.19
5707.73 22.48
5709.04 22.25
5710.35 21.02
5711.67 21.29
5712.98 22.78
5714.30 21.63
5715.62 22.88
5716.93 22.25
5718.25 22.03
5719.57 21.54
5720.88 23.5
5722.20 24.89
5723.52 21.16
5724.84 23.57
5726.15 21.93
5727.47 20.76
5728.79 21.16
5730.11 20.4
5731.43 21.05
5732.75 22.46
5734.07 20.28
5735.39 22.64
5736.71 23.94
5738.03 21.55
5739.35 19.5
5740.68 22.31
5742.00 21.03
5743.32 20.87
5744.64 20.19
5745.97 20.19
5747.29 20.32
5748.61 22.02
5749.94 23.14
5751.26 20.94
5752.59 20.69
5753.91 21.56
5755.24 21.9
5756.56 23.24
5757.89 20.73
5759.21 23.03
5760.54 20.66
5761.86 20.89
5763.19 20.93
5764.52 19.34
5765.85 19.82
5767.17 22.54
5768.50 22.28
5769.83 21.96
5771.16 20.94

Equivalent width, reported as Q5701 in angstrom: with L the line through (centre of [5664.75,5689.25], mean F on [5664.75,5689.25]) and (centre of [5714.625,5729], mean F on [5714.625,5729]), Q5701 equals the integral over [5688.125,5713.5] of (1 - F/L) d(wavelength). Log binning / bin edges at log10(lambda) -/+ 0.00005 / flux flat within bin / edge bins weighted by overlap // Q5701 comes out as 0.96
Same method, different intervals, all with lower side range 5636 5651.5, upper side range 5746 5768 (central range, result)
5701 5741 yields -0.4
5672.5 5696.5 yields -0.4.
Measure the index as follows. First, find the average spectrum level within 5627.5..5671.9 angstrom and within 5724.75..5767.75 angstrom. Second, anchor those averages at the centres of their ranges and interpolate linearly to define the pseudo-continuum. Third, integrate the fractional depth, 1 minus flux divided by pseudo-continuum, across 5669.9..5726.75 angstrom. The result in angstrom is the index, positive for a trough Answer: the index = -1.13 angstrom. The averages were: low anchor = 22.3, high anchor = 21.4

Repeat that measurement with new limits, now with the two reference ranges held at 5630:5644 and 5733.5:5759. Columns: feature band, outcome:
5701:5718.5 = -0.26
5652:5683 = -0.61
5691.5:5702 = 0.21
